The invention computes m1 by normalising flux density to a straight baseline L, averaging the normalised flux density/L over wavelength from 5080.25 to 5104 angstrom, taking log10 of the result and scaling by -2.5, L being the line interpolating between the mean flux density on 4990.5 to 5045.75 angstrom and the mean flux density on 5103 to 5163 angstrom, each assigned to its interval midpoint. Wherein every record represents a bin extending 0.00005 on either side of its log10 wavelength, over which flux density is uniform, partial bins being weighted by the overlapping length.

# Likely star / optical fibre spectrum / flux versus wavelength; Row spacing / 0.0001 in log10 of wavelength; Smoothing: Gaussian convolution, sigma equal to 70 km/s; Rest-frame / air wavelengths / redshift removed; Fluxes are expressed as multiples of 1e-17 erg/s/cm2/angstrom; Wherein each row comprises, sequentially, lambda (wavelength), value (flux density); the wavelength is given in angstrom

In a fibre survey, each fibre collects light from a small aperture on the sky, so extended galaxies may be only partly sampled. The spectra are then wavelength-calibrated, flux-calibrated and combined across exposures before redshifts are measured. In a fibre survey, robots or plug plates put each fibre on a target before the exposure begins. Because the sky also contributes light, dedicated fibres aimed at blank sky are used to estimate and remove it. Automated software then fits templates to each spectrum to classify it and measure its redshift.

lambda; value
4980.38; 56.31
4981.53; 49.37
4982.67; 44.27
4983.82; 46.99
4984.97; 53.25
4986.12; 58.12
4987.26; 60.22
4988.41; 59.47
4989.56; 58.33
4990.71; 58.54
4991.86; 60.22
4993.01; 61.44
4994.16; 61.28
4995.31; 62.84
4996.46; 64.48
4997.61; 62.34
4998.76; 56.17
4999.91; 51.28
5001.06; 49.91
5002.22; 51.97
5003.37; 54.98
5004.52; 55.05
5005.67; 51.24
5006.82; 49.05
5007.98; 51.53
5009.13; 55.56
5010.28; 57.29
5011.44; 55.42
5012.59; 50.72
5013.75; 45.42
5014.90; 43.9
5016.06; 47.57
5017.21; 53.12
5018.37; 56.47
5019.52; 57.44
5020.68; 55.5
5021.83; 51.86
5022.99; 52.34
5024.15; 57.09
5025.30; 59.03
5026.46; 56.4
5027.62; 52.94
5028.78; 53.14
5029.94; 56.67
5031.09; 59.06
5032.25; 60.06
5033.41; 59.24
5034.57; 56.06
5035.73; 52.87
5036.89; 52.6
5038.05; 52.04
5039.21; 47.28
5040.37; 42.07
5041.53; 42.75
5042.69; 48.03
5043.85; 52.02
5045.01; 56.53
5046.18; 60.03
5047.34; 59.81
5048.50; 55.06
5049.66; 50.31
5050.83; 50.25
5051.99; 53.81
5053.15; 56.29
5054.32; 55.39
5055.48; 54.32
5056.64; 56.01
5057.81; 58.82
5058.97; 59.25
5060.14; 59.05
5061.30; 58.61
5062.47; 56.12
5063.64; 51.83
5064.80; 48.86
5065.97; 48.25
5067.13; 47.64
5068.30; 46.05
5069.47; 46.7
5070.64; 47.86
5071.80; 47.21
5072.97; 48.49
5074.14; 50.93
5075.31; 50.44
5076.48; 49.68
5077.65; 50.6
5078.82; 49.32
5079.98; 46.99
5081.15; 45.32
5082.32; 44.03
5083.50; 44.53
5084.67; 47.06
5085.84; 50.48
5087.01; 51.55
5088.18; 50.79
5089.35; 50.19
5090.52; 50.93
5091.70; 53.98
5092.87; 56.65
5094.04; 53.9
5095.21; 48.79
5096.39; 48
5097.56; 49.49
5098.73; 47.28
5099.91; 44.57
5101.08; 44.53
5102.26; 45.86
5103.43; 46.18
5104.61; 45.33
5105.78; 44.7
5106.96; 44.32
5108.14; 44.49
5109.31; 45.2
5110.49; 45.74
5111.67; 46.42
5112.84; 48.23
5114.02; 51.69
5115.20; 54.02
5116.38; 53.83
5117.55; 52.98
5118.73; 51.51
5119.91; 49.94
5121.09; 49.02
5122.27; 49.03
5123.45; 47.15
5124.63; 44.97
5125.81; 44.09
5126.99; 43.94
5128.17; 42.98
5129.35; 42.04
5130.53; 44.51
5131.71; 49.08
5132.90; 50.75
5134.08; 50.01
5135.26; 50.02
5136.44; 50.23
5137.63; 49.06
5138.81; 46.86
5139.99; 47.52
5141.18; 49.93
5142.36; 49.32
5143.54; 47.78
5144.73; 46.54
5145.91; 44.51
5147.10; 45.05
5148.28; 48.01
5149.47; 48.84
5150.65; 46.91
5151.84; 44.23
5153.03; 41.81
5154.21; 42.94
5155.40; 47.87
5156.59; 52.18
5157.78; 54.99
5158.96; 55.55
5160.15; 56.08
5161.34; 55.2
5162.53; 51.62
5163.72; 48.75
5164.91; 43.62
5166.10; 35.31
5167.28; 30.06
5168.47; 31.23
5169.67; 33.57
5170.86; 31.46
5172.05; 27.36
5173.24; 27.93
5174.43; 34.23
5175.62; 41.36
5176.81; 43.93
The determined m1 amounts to 0.035 mag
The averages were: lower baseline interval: 54.2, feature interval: 48.7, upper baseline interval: 48.1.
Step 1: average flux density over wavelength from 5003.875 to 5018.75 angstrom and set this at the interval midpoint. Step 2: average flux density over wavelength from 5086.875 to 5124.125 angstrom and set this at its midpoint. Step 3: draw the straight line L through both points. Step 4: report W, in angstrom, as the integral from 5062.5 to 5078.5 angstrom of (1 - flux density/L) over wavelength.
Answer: 0.3 angstrom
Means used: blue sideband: 51.7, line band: 49.1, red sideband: 48.9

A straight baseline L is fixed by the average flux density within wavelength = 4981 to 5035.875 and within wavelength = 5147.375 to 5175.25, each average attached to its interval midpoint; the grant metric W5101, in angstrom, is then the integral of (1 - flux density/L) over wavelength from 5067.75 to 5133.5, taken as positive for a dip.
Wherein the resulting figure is -0.5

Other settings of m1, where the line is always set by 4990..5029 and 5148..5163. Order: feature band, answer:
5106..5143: 0.06 mag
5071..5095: 0.06 mag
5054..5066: -0.05 mag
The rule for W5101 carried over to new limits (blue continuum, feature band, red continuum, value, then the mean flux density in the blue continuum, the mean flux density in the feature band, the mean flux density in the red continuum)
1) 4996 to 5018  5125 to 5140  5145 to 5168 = 0.30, 53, 47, 46.9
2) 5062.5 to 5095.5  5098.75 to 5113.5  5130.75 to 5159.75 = 1.02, 49.4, 45.5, 48.3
